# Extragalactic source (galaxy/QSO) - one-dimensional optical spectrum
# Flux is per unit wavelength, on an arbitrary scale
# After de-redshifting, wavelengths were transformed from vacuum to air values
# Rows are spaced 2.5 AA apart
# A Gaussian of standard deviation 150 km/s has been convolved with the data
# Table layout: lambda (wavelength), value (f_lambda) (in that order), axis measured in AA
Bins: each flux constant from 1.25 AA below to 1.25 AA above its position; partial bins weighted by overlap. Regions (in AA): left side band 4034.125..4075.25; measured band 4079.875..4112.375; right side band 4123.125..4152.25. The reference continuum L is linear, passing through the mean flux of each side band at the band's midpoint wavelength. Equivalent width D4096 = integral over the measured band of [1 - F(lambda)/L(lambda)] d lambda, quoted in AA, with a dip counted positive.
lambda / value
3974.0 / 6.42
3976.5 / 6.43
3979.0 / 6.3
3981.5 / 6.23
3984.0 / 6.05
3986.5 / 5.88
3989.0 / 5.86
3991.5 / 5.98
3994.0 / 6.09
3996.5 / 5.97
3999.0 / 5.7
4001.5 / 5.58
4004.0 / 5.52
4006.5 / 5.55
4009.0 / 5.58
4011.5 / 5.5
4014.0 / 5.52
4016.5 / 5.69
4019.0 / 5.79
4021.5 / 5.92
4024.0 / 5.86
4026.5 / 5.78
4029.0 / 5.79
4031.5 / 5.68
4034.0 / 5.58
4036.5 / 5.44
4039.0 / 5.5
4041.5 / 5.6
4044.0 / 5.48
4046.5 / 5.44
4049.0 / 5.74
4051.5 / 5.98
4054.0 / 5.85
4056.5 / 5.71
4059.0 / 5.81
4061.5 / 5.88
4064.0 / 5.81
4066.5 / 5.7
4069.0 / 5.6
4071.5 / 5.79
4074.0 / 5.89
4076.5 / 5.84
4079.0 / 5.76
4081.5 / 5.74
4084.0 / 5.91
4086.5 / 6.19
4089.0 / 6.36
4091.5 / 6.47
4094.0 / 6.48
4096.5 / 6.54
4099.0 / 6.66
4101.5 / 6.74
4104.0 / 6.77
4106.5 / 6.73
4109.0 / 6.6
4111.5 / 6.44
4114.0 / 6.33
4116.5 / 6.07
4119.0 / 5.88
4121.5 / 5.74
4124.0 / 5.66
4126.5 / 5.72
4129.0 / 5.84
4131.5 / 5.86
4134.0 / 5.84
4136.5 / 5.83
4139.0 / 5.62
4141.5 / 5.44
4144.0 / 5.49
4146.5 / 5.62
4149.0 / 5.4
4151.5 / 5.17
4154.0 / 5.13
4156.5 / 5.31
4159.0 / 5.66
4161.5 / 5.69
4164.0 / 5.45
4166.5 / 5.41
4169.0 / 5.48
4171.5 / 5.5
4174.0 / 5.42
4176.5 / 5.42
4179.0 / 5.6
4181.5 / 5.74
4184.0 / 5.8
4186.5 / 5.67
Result -4.4 AA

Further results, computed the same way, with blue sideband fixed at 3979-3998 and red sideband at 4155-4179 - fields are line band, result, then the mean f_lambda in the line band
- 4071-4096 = -1.4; 6.07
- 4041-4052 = 0.4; 5.63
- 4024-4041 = 0.7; 5.64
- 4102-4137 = -3.0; 6.11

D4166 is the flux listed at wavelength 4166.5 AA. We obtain 5.41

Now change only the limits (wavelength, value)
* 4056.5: 5.71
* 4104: 6.77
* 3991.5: 5.98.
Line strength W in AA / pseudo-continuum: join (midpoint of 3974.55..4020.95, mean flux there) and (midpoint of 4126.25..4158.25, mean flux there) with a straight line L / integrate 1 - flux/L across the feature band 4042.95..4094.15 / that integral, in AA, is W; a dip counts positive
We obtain -1.42 AA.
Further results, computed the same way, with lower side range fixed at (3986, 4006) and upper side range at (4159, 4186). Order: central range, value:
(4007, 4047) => 0.9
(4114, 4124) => -0.5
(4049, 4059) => -0.2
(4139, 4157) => 0.7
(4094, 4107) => -2.3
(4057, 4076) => -0.2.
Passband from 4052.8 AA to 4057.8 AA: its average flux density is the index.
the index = 5.78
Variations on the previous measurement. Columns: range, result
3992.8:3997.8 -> 6.03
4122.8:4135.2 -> 5.78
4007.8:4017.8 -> 5.57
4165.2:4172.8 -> 5.46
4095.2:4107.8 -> 6.69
